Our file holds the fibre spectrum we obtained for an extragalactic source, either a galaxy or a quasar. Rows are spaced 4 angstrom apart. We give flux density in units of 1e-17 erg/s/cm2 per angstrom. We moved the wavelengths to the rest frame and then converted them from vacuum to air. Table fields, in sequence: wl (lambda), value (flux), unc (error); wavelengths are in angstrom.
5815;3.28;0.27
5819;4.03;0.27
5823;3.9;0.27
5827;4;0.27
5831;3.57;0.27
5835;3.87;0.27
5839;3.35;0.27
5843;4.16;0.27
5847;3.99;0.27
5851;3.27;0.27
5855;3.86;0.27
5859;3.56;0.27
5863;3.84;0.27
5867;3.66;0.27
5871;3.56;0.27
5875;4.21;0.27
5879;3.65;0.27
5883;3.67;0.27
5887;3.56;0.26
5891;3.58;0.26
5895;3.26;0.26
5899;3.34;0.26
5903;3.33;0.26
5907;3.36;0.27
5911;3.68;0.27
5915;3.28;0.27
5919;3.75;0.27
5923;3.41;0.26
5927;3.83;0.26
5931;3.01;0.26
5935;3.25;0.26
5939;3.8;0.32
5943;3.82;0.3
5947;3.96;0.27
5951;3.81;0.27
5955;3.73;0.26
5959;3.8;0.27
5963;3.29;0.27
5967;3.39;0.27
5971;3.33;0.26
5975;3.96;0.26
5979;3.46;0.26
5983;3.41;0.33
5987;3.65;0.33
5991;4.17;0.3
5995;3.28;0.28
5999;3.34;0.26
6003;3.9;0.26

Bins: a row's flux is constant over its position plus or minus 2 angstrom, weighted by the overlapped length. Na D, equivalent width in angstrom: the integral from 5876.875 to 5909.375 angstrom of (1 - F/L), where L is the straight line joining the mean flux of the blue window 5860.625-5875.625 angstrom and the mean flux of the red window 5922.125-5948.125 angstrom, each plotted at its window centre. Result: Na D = 2.0 angstrom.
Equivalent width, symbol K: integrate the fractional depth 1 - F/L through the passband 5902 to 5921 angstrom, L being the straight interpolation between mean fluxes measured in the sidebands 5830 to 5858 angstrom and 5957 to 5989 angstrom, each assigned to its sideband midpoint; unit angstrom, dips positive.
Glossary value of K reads 0.72 angstrom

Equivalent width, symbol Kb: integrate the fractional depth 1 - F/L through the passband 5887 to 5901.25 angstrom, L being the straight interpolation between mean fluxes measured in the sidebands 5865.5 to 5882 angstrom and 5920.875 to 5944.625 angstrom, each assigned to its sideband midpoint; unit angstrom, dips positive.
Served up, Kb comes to 1.0 angstrom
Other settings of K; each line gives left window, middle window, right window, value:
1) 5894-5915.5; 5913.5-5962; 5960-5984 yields -2.53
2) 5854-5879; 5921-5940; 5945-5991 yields 1.27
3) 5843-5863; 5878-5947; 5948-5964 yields 3.70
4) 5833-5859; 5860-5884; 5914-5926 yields -0.65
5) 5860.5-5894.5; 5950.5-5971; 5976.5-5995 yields 0.50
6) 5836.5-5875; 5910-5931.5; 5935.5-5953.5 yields 1.46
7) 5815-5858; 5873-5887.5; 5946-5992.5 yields -0.25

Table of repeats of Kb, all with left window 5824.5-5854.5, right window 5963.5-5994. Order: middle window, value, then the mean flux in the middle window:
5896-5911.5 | 1.2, 3.39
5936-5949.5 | -0.7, 3.81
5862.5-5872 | 0.1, 3.68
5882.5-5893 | 0.3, 3.59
